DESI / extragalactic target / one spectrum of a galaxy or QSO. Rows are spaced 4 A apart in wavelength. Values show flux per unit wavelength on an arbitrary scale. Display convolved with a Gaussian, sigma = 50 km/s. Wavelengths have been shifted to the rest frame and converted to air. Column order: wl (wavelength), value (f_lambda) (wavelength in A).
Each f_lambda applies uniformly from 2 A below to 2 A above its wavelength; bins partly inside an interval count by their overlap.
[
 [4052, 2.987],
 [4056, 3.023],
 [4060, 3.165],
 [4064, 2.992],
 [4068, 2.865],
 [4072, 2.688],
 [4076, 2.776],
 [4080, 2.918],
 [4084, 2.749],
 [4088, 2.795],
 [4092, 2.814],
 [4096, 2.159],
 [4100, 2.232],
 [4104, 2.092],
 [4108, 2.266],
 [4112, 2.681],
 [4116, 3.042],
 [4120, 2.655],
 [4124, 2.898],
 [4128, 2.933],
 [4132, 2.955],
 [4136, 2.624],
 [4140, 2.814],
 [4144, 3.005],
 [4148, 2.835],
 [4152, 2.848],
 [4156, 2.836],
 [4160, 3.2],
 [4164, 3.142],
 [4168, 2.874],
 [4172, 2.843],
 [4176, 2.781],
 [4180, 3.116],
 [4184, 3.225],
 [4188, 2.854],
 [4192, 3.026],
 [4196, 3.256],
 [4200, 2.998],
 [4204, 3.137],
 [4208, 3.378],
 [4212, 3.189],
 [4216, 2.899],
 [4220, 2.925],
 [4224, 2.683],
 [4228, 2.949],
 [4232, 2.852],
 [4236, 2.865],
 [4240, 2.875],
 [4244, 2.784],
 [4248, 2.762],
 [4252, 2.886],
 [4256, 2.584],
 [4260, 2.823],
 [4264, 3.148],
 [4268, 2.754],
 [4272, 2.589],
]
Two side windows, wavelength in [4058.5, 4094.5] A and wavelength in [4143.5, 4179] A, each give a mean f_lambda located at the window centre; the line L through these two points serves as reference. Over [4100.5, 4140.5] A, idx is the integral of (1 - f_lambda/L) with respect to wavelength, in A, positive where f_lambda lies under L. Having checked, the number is 3.0 A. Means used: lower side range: 2.85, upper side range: 2.93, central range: 2.67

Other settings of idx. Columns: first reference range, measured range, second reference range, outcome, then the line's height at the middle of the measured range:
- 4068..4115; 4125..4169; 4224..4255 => -3.9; 2.68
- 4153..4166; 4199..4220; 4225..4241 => -1.3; 2.93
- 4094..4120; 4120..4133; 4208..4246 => -1.9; 2.51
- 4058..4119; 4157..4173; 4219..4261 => -1.5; 2.75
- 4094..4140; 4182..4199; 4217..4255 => -2.1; 2.75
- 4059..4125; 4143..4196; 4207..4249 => -3.0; 2.82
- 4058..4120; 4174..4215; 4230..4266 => -4.5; 2.79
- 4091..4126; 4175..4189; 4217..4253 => -1.6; 2.71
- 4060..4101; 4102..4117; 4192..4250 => 1.6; 2.78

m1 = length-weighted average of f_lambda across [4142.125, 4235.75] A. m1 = 2.99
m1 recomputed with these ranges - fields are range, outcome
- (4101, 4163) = 2.78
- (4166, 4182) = 2.9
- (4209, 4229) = 2.95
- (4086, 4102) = 2.5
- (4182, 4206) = 3.08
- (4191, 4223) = 3.09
